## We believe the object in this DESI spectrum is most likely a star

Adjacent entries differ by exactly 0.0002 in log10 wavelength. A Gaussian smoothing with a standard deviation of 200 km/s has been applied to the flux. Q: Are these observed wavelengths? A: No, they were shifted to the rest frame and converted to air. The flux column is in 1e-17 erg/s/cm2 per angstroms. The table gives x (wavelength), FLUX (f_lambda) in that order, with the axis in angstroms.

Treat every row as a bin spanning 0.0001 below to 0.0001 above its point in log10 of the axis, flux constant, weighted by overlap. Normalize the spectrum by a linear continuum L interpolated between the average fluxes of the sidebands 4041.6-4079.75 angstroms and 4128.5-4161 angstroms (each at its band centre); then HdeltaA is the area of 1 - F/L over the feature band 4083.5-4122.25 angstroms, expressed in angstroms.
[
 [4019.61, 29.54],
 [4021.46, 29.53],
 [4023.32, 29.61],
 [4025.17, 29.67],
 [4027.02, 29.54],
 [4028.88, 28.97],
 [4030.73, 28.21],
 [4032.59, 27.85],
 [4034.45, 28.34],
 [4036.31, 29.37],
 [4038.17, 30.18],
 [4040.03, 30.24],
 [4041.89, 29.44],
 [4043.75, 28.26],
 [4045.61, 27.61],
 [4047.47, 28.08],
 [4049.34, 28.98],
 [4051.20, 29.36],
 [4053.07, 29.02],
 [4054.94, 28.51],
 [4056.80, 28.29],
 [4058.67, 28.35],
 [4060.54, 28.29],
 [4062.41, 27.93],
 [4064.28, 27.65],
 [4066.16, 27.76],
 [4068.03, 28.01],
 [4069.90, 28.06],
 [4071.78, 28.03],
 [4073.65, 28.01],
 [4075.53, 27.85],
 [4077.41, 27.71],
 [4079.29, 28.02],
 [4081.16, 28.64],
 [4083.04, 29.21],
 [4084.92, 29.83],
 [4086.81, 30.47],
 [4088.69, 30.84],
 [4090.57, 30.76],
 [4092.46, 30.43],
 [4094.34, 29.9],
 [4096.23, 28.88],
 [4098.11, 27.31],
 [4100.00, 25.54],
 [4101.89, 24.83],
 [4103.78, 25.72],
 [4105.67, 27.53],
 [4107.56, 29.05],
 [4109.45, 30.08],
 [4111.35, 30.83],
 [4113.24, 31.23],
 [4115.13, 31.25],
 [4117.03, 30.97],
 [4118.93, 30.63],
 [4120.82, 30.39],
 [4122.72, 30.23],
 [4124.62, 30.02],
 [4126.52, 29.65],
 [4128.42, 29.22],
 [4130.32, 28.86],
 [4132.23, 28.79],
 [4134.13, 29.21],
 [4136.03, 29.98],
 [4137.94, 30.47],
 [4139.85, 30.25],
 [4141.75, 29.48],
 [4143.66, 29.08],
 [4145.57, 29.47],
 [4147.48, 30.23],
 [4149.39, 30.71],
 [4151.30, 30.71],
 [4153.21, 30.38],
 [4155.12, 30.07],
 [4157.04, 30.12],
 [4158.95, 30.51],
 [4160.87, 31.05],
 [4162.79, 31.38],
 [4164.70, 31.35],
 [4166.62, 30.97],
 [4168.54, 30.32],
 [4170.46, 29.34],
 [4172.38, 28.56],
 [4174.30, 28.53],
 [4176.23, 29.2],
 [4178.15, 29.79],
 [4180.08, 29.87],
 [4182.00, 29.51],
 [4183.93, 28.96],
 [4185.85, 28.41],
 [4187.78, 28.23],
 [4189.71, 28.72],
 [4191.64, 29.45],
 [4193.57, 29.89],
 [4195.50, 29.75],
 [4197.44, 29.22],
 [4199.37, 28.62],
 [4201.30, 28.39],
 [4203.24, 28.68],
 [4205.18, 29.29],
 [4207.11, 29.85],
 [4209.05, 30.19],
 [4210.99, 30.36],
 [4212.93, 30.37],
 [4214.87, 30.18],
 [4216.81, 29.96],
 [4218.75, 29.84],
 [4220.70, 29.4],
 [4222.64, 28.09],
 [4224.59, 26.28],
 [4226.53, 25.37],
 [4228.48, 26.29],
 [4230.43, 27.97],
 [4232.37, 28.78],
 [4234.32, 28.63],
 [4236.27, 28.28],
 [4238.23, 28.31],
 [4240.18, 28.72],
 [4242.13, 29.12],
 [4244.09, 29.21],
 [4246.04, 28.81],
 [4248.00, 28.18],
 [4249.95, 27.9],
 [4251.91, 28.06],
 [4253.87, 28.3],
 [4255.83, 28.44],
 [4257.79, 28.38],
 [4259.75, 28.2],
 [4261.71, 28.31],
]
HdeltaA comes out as -0.3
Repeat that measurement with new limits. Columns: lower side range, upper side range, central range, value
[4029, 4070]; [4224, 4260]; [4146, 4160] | -1.02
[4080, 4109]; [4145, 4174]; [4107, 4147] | -0.69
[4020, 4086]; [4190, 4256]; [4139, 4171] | -1.80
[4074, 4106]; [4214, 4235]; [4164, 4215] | -2.10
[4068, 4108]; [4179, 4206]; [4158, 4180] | -0.89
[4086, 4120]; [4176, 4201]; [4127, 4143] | -0.17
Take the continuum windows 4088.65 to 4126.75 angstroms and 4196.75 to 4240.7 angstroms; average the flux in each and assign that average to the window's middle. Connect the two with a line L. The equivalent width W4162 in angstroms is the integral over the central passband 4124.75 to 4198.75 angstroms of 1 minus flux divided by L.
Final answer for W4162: -1.8 angstroms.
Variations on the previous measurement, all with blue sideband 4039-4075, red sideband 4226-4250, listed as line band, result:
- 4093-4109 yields 0.48 angstroms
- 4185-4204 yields -0.47 angstroms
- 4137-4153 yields -1.00 angstroms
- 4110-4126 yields -1.31 angstroms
